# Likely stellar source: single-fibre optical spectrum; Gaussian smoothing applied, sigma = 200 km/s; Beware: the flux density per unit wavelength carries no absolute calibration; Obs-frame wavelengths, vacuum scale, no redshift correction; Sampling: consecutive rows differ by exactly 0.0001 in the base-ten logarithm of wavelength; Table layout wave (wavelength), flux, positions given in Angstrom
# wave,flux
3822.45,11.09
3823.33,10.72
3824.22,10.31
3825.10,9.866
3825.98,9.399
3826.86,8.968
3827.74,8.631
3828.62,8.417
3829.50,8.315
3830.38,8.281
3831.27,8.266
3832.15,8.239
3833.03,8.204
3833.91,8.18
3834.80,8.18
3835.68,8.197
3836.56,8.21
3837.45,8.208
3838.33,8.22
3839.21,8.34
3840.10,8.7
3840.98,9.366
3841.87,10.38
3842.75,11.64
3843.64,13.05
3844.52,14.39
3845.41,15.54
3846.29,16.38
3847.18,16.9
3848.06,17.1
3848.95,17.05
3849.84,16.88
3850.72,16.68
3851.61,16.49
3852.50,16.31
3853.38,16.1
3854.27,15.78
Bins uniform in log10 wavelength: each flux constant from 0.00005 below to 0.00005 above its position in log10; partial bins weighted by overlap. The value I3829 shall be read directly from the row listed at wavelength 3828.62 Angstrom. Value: 8.417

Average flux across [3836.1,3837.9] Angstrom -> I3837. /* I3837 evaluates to 8.21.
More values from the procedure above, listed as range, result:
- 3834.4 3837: 8.22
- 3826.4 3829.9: 8.6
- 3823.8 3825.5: 10.1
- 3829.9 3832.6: 8.26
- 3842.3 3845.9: 13.7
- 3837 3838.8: 8.22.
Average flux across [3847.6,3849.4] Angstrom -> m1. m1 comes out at 17.1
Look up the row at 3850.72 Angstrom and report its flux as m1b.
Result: 16.68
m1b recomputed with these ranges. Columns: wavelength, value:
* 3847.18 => 16.9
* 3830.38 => 8.281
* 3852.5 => 16.31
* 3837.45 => 8.208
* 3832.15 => 8.239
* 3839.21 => 8.34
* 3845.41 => 15.54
